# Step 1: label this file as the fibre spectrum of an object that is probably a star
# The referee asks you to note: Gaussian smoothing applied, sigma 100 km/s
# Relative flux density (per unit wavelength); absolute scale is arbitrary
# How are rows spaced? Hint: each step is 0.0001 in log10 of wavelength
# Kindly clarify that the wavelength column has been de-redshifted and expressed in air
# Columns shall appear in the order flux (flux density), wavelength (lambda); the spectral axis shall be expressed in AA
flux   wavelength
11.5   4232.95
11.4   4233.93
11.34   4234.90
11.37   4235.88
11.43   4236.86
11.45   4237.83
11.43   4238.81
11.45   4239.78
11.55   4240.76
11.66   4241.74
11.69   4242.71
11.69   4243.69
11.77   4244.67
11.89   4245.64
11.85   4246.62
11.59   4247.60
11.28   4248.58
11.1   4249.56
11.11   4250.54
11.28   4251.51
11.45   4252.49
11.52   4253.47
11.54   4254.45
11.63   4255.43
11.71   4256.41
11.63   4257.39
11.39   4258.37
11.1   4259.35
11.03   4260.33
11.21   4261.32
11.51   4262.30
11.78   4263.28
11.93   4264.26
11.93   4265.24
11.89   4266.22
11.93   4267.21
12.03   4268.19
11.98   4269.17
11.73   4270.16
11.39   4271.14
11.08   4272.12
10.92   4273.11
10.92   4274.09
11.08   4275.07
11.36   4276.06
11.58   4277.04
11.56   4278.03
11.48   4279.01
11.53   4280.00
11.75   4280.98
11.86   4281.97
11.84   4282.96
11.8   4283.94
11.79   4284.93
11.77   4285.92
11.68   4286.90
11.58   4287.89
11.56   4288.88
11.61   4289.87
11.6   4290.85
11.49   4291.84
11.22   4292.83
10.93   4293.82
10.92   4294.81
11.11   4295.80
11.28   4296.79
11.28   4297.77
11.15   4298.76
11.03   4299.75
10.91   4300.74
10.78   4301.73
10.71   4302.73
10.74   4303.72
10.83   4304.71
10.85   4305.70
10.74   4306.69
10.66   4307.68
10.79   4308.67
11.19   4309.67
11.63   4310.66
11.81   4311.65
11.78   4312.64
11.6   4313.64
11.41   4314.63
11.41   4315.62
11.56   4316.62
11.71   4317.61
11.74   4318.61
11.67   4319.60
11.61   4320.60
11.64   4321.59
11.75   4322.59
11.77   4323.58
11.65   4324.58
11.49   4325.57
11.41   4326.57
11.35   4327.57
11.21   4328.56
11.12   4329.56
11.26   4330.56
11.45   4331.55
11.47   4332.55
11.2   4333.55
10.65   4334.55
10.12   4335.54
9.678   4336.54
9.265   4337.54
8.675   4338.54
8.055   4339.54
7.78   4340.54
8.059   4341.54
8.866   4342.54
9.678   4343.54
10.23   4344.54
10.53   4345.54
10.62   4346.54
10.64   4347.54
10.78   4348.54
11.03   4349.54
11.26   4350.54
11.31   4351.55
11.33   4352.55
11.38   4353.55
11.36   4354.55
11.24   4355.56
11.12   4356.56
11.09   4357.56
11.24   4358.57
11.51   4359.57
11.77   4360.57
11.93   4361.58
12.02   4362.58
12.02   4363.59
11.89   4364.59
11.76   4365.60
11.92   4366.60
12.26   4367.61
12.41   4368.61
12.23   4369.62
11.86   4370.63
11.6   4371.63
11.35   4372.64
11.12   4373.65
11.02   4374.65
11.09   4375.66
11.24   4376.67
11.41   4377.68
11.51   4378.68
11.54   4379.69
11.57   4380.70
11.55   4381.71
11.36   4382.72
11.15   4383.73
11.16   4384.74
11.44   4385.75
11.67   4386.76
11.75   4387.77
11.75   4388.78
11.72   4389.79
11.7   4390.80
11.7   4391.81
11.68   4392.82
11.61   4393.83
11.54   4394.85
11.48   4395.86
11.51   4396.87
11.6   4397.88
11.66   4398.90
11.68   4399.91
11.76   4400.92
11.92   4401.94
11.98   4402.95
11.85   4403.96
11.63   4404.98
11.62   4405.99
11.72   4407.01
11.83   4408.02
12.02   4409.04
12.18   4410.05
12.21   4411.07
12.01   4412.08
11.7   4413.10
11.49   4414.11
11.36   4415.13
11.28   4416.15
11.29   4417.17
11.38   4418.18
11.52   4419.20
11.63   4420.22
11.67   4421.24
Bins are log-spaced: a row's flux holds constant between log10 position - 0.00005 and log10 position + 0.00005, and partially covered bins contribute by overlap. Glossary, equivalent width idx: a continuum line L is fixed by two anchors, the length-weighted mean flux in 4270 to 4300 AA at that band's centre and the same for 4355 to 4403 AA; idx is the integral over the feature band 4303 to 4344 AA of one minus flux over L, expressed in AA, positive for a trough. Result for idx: 2.4 AA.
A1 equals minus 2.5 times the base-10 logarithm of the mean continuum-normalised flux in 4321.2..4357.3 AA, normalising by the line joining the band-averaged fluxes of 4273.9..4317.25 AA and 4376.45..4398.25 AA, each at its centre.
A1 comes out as 0.08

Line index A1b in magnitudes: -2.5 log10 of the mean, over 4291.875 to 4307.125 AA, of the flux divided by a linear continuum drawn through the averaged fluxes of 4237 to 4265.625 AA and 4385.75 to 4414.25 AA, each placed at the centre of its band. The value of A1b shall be 0.06 mag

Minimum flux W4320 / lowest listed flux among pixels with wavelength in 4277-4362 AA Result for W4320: 7.78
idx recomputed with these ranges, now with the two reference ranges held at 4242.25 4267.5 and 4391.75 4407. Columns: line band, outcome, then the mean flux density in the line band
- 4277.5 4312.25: 0.9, 11.3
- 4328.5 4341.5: 1.8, 10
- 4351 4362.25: 0.2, 11.4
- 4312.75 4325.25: 0.0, 11.6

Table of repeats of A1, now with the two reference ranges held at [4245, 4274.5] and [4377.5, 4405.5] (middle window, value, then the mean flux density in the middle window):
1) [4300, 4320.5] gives 0.031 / 11.2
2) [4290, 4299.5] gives 0.028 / 11.2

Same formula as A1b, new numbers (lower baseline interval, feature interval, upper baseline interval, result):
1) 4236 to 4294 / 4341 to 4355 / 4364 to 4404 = 0.11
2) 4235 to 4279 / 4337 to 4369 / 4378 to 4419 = 0.08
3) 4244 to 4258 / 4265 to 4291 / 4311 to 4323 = 0.00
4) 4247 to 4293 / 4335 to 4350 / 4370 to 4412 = 0.20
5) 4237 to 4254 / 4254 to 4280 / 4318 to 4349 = -0.02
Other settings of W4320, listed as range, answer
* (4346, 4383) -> 10.62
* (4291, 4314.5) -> 10.66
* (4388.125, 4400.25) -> 11.48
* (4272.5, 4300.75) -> 10.91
